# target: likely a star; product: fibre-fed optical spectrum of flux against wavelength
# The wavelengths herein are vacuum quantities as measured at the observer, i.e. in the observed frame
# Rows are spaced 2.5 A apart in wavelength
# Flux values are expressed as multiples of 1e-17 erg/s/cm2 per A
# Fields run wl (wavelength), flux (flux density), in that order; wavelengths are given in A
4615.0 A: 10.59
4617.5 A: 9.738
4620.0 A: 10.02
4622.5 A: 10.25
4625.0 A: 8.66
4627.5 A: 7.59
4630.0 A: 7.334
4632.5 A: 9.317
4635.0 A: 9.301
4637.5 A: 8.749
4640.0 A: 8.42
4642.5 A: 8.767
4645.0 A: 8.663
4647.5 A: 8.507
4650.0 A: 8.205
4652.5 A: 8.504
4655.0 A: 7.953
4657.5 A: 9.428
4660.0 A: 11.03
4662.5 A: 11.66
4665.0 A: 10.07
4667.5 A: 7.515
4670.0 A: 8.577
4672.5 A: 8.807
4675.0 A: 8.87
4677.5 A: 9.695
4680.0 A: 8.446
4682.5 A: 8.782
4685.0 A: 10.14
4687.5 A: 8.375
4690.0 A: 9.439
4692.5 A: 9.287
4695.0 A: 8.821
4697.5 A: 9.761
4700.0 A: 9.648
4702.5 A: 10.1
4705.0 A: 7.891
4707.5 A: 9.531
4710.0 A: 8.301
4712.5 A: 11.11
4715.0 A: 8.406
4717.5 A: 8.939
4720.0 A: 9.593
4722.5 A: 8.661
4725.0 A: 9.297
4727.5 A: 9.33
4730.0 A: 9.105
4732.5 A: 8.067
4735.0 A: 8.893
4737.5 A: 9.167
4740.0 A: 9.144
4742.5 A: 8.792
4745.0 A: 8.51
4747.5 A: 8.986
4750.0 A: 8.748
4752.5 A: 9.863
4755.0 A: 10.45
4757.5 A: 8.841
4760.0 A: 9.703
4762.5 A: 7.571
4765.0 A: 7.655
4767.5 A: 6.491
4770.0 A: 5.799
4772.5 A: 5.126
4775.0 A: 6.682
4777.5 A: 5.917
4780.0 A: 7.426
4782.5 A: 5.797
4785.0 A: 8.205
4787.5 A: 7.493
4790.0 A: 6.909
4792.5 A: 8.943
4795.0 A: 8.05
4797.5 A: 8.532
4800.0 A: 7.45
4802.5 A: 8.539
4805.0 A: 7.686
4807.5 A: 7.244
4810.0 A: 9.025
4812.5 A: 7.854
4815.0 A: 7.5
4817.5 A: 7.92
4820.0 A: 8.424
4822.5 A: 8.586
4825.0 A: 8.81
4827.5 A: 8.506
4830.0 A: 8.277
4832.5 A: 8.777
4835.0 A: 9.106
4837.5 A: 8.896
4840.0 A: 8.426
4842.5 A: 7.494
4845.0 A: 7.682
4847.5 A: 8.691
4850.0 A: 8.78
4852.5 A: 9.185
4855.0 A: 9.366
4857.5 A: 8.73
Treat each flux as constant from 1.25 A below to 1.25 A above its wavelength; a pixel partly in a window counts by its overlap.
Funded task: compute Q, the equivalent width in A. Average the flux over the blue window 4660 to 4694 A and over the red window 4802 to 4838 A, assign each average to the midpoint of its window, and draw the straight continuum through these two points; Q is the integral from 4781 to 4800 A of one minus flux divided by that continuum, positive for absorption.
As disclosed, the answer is 1.9 A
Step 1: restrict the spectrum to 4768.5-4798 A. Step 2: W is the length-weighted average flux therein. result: 7.03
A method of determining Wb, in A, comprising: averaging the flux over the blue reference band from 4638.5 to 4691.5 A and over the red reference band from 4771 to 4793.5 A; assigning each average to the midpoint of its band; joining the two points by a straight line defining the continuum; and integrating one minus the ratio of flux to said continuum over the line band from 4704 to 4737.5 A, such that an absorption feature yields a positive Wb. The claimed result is -4.17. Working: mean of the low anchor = 9.04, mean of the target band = 9.02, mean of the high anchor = 6.91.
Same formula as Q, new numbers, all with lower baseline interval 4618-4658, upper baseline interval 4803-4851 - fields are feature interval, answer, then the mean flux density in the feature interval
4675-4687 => -0.7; 9.17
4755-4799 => 5.1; 7.45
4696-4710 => -1.1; 9.28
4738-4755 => -1.3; 9.12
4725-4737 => -0.6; 8.92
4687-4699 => -0.8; 9.19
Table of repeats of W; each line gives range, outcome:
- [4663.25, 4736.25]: 9.1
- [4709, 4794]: 8.29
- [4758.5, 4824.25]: 7.57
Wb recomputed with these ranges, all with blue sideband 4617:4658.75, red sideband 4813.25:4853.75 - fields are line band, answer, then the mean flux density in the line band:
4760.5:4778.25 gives 4.01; 6.62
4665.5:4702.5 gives -1.61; 9.07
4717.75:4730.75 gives -0.84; 9.18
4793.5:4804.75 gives 0.49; 8.12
